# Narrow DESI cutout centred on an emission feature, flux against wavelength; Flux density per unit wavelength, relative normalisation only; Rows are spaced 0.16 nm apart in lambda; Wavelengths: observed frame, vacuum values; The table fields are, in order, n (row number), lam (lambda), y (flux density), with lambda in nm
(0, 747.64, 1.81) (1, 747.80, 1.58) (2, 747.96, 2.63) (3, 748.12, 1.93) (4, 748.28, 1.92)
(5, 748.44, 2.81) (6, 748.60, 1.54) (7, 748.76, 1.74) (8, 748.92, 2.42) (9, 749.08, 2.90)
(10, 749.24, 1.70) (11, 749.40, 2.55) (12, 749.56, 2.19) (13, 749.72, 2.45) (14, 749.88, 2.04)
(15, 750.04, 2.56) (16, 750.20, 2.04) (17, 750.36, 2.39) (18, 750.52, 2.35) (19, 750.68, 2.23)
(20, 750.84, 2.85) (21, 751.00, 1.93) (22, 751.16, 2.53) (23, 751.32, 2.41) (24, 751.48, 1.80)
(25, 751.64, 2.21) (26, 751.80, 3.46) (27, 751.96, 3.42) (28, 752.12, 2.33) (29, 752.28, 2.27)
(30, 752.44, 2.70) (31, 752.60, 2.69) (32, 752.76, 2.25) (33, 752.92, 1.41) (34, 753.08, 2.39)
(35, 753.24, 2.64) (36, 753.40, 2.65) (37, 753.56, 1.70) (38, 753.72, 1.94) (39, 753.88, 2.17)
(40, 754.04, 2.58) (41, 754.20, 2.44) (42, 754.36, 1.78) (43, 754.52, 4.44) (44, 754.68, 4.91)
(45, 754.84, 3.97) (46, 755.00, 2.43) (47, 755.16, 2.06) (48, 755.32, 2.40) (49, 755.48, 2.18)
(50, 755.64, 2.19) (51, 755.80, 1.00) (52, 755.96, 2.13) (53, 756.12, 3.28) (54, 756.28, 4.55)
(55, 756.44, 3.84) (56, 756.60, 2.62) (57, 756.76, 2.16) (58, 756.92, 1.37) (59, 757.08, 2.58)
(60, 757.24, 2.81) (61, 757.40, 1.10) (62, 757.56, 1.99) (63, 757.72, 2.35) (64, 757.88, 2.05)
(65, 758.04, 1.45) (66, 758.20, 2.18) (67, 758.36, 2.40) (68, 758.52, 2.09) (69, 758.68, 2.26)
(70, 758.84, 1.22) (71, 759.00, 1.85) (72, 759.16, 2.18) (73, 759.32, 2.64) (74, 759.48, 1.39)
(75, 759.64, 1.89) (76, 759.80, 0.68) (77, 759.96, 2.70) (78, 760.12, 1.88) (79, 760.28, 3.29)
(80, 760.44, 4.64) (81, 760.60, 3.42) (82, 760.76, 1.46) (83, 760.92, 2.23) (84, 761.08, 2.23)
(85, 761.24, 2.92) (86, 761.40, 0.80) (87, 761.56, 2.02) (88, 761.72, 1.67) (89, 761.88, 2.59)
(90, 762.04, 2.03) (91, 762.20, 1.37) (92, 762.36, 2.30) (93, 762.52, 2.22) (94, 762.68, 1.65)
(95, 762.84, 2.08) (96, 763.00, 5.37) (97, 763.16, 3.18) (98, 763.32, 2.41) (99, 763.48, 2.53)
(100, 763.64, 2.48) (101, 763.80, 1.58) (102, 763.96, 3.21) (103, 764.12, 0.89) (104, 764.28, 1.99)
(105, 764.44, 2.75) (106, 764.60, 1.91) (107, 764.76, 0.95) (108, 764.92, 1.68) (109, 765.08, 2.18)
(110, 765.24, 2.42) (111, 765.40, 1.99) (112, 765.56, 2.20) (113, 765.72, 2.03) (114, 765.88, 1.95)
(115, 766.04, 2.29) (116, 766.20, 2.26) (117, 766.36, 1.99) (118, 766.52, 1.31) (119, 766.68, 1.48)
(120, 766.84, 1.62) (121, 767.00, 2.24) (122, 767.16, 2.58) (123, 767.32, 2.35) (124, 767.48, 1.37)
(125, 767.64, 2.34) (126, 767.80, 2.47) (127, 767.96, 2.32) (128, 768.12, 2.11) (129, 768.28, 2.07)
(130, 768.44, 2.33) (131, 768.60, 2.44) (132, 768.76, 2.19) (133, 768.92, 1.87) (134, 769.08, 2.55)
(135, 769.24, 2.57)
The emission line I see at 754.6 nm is [S II]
